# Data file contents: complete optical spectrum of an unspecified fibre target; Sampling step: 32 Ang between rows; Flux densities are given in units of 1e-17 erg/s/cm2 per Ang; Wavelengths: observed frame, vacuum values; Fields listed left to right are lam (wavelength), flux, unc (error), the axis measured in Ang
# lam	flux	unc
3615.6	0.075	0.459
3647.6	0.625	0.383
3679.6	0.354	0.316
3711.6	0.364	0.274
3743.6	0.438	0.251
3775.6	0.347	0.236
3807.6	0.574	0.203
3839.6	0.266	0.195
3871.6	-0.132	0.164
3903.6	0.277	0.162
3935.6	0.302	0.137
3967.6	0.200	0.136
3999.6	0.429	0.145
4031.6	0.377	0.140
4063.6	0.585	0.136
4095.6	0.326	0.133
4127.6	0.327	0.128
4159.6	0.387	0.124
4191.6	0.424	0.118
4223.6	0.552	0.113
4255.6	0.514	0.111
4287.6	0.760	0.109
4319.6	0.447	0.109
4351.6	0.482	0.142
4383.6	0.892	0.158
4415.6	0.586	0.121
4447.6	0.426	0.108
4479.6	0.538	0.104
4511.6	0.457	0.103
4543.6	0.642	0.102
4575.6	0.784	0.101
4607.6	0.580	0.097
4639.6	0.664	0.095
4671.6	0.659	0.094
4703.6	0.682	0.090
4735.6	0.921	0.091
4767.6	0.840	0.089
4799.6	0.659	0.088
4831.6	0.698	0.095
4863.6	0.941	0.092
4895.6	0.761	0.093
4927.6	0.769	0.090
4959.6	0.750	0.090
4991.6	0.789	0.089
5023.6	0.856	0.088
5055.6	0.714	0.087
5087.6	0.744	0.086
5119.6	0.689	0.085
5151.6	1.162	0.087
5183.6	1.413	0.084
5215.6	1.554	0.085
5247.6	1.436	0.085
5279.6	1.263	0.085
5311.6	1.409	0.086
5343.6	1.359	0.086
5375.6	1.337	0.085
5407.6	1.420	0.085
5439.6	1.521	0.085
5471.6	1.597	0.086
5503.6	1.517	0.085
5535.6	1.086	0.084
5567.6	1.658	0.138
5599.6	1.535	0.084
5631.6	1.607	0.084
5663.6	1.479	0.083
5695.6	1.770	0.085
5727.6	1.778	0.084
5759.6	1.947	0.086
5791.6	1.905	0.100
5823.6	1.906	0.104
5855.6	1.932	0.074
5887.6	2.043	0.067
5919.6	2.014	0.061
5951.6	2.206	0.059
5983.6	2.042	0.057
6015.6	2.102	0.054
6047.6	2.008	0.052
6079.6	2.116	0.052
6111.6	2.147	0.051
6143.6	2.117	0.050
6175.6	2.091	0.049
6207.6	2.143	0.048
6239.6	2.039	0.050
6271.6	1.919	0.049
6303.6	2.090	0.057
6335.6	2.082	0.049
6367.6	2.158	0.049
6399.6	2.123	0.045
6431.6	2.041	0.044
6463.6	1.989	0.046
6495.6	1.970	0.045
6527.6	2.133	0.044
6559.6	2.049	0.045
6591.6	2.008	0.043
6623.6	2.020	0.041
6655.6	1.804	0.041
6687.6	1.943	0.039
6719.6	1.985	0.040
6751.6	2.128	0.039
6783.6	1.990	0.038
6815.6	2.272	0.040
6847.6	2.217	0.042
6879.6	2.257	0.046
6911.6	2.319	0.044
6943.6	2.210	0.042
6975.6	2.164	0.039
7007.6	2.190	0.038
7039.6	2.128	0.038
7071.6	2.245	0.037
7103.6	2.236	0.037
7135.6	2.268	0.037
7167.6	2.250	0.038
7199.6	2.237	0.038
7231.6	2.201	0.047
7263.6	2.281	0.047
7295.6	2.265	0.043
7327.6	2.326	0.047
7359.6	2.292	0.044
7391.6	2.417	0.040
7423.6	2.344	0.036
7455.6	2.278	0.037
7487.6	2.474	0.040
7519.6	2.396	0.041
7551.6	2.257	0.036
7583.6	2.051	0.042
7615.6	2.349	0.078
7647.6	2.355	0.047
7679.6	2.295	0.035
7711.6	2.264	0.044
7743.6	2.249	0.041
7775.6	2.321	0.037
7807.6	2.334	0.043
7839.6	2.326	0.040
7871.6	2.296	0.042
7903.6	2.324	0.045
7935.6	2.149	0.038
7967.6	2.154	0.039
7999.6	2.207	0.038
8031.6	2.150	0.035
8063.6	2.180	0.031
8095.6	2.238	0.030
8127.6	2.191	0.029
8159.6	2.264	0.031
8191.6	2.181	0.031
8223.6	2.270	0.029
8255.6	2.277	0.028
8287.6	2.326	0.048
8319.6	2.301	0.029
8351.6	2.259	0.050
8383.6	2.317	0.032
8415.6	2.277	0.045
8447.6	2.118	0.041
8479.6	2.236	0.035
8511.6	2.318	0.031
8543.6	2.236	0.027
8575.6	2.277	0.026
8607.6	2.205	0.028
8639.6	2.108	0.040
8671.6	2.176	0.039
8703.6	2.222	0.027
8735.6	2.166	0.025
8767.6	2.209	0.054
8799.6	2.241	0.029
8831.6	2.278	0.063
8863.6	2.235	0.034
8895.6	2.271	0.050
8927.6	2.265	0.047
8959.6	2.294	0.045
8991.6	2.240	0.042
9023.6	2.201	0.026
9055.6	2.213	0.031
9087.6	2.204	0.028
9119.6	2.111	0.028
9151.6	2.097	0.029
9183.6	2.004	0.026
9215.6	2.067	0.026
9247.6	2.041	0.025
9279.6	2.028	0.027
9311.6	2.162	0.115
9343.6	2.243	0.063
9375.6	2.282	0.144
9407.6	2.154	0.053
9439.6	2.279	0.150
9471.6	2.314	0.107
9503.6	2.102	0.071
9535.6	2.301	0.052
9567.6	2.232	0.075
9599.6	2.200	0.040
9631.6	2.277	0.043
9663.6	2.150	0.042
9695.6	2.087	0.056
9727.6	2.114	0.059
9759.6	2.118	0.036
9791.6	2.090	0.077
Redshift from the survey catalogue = 0.288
